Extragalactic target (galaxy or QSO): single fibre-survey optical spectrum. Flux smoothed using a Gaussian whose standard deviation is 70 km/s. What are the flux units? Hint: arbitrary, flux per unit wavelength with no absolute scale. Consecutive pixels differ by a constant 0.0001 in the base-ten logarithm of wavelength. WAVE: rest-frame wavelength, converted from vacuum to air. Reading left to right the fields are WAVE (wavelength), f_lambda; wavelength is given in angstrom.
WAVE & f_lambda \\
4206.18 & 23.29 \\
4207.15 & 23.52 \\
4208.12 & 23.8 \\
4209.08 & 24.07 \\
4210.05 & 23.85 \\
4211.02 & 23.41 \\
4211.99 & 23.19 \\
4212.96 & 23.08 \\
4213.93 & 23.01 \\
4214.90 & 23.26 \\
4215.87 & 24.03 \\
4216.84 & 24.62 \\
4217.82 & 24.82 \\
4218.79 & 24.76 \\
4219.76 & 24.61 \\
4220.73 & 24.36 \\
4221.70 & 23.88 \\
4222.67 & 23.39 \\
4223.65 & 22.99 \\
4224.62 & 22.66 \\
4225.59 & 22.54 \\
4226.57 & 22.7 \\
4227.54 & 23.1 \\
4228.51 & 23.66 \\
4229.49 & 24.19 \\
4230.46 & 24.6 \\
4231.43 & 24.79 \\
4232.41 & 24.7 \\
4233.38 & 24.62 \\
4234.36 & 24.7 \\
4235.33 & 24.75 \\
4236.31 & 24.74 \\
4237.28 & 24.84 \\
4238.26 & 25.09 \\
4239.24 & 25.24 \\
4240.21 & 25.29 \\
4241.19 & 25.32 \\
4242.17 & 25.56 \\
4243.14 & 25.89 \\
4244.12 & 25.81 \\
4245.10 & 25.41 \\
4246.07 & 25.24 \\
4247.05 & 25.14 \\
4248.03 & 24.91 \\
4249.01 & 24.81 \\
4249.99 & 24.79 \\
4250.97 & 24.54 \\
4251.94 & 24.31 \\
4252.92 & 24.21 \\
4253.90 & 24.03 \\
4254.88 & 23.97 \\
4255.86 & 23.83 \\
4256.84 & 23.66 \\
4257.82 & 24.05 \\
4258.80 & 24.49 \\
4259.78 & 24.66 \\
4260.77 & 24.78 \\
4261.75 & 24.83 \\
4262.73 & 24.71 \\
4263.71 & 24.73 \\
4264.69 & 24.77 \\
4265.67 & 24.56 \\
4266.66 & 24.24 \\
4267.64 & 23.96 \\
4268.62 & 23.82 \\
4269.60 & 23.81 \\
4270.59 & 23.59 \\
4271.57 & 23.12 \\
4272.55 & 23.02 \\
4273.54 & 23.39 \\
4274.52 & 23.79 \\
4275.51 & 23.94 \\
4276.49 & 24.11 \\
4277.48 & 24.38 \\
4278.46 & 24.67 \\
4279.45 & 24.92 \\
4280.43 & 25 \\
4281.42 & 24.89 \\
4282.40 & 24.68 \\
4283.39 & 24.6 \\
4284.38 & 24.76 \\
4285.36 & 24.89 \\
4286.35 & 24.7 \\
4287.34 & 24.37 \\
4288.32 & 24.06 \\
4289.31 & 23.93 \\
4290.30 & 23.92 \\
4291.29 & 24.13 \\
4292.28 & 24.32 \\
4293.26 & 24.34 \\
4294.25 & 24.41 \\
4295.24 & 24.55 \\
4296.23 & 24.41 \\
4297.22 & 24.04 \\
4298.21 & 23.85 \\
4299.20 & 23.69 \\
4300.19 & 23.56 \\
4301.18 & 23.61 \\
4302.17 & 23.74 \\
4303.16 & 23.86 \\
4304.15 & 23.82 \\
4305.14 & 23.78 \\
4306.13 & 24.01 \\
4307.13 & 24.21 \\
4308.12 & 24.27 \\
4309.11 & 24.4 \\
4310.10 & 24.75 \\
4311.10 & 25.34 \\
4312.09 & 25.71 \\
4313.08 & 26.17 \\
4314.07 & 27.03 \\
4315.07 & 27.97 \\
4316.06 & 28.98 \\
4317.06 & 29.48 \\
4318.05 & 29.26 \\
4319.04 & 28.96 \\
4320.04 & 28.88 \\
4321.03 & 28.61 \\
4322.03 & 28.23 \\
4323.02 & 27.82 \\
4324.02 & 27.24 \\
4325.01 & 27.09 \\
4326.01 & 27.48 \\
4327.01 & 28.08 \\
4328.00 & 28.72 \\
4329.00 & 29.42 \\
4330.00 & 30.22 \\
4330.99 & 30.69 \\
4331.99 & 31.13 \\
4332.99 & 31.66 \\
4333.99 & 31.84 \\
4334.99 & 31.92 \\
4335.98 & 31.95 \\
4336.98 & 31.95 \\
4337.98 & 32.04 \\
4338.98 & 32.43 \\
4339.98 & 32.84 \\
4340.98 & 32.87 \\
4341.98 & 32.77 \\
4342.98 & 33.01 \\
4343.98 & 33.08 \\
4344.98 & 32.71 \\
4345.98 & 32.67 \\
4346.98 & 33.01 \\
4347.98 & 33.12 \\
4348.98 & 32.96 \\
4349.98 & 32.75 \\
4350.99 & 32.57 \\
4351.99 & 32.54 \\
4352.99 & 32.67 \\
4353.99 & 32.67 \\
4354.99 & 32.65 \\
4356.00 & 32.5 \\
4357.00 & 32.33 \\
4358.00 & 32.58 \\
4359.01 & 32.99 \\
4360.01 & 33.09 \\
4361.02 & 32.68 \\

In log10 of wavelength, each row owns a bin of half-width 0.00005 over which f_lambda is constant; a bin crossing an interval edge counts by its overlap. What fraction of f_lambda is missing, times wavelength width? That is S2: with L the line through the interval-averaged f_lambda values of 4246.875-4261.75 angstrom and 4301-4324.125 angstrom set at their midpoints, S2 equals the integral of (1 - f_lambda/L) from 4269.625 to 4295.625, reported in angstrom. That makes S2 1.1 angstrom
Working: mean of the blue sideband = 24.4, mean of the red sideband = 26.3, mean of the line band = 24.2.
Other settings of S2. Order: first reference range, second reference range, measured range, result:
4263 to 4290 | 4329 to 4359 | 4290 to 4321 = 2.69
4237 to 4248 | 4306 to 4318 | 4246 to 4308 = 3.64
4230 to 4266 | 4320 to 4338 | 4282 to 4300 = 2.03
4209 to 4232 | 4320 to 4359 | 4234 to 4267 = 1.10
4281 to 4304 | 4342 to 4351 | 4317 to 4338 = 0.16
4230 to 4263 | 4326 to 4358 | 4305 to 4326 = 2.19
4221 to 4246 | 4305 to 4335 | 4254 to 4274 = 1.19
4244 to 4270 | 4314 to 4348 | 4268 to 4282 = 1.04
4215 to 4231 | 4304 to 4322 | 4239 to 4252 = -0.38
